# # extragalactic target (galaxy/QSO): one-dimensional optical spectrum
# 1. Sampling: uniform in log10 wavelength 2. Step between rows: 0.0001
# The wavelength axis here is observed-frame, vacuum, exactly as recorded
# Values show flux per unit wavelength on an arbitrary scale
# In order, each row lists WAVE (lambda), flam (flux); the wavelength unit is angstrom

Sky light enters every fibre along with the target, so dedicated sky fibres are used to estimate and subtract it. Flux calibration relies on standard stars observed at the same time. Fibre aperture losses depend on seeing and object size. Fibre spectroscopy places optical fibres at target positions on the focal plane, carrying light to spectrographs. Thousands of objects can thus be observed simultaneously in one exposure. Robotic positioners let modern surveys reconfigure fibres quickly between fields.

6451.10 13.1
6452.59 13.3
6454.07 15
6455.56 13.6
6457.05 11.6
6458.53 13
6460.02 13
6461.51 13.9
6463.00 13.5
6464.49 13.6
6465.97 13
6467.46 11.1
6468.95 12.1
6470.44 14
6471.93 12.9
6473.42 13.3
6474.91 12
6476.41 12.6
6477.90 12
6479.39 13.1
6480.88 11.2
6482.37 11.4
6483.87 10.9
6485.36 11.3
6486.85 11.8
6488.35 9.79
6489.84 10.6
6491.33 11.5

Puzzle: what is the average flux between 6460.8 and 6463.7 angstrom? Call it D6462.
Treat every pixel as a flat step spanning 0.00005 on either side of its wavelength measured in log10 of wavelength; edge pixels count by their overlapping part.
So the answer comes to 13.7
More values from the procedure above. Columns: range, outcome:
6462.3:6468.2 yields 12.8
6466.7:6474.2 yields 12.7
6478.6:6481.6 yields 12.2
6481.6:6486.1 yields 11.2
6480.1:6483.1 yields 11.3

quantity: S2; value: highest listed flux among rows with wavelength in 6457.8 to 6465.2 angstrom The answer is 13.9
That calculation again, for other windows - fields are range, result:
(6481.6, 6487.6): 11.8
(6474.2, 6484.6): 13.1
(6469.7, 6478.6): 14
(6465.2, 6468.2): 13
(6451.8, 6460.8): 15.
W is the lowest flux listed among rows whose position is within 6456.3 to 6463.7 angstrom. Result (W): 11.6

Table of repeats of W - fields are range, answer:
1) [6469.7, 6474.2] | 12.9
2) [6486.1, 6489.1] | 9.79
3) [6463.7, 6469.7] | 11.1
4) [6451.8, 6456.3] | 13.3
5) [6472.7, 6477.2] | 12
